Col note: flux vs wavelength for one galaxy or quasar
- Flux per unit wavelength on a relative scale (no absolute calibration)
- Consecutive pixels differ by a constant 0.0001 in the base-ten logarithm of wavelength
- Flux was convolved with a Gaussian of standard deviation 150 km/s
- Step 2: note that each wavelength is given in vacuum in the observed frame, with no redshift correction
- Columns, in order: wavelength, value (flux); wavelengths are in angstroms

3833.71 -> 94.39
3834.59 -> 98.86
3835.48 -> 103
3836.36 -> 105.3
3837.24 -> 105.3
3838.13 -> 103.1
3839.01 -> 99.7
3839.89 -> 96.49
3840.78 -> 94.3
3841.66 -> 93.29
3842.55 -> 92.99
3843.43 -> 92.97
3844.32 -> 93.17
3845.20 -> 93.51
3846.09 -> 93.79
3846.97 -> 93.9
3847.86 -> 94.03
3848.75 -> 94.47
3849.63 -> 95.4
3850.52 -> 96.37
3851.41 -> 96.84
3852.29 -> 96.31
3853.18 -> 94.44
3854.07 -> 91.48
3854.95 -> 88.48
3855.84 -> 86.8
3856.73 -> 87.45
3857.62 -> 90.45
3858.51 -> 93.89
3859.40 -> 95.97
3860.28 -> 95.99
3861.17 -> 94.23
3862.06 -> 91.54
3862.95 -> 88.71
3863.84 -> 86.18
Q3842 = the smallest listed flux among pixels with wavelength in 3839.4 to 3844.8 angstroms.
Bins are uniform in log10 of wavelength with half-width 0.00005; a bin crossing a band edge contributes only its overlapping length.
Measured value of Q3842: 92.97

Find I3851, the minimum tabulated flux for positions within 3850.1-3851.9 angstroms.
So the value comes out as 96.37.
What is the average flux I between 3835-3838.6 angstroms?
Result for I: 104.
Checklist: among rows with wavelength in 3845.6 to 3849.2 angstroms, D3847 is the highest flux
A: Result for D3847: 94.47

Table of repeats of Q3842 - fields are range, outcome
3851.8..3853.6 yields 94.44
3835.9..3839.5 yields 99.7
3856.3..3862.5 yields 87.45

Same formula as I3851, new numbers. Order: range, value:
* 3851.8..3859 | 86.8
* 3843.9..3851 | 93.17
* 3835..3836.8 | 103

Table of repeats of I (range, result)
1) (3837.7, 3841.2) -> 98.5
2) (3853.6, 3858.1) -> 88.9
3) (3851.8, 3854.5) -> 94.2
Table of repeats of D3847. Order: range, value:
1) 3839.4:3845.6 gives 96.49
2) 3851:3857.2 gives 96.84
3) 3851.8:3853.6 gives 96.31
